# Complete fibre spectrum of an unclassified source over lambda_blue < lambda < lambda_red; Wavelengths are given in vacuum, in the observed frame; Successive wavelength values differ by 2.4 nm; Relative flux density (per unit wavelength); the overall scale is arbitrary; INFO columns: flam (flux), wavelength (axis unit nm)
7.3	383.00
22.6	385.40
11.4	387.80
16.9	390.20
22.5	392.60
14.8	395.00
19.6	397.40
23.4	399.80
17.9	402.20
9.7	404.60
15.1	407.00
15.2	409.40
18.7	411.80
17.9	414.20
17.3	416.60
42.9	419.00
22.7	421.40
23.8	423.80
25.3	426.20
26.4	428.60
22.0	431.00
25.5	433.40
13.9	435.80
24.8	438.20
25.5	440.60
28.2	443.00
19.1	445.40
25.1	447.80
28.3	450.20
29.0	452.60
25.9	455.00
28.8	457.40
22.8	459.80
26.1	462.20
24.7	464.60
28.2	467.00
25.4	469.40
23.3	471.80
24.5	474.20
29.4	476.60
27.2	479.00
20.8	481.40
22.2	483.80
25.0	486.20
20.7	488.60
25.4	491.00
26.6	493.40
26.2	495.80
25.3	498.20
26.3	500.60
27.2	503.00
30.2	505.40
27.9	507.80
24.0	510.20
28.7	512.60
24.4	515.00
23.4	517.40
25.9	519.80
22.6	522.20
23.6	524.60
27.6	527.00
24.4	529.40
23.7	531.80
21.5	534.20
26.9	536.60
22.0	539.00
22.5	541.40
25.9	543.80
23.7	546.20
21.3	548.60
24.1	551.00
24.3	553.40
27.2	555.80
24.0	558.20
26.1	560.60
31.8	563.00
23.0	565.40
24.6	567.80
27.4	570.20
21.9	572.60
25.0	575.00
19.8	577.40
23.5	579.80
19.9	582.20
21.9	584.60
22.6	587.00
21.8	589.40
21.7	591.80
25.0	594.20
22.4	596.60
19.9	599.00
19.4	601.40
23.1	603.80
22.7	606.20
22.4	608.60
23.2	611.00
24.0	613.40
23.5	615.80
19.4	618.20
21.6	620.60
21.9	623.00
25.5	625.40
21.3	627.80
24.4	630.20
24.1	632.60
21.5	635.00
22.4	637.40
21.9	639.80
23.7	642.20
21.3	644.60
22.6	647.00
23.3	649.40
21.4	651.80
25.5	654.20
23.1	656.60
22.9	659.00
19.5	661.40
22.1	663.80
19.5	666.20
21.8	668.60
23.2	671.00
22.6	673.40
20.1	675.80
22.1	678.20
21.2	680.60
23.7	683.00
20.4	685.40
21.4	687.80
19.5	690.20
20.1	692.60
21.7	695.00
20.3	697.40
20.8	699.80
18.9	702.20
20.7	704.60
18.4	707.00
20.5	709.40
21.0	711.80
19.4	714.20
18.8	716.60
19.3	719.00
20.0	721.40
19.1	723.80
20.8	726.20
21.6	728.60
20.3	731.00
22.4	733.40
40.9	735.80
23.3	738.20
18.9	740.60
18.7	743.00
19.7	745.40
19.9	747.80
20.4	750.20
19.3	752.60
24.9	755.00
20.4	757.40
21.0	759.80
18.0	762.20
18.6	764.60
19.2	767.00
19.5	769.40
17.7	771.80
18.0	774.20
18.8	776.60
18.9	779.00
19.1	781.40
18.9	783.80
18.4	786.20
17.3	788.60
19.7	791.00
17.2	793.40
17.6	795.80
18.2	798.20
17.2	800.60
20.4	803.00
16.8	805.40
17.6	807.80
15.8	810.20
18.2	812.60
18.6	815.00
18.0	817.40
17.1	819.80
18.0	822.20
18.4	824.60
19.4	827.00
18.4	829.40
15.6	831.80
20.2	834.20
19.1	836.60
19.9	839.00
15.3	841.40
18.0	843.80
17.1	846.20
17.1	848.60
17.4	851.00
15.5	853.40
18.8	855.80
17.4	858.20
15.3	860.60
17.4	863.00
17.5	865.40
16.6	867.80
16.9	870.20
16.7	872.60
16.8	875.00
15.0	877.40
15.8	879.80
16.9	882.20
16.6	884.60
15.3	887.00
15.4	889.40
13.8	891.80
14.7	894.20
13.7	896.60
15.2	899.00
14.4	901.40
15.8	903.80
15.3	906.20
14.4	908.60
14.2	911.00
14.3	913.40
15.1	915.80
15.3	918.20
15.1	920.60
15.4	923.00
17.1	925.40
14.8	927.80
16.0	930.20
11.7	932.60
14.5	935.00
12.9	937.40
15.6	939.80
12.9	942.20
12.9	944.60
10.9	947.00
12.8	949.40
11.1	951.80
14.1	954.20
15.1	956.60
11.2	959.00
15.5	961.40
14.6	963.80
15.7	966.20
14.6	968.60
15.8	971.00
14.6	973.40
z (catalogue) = 0.122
